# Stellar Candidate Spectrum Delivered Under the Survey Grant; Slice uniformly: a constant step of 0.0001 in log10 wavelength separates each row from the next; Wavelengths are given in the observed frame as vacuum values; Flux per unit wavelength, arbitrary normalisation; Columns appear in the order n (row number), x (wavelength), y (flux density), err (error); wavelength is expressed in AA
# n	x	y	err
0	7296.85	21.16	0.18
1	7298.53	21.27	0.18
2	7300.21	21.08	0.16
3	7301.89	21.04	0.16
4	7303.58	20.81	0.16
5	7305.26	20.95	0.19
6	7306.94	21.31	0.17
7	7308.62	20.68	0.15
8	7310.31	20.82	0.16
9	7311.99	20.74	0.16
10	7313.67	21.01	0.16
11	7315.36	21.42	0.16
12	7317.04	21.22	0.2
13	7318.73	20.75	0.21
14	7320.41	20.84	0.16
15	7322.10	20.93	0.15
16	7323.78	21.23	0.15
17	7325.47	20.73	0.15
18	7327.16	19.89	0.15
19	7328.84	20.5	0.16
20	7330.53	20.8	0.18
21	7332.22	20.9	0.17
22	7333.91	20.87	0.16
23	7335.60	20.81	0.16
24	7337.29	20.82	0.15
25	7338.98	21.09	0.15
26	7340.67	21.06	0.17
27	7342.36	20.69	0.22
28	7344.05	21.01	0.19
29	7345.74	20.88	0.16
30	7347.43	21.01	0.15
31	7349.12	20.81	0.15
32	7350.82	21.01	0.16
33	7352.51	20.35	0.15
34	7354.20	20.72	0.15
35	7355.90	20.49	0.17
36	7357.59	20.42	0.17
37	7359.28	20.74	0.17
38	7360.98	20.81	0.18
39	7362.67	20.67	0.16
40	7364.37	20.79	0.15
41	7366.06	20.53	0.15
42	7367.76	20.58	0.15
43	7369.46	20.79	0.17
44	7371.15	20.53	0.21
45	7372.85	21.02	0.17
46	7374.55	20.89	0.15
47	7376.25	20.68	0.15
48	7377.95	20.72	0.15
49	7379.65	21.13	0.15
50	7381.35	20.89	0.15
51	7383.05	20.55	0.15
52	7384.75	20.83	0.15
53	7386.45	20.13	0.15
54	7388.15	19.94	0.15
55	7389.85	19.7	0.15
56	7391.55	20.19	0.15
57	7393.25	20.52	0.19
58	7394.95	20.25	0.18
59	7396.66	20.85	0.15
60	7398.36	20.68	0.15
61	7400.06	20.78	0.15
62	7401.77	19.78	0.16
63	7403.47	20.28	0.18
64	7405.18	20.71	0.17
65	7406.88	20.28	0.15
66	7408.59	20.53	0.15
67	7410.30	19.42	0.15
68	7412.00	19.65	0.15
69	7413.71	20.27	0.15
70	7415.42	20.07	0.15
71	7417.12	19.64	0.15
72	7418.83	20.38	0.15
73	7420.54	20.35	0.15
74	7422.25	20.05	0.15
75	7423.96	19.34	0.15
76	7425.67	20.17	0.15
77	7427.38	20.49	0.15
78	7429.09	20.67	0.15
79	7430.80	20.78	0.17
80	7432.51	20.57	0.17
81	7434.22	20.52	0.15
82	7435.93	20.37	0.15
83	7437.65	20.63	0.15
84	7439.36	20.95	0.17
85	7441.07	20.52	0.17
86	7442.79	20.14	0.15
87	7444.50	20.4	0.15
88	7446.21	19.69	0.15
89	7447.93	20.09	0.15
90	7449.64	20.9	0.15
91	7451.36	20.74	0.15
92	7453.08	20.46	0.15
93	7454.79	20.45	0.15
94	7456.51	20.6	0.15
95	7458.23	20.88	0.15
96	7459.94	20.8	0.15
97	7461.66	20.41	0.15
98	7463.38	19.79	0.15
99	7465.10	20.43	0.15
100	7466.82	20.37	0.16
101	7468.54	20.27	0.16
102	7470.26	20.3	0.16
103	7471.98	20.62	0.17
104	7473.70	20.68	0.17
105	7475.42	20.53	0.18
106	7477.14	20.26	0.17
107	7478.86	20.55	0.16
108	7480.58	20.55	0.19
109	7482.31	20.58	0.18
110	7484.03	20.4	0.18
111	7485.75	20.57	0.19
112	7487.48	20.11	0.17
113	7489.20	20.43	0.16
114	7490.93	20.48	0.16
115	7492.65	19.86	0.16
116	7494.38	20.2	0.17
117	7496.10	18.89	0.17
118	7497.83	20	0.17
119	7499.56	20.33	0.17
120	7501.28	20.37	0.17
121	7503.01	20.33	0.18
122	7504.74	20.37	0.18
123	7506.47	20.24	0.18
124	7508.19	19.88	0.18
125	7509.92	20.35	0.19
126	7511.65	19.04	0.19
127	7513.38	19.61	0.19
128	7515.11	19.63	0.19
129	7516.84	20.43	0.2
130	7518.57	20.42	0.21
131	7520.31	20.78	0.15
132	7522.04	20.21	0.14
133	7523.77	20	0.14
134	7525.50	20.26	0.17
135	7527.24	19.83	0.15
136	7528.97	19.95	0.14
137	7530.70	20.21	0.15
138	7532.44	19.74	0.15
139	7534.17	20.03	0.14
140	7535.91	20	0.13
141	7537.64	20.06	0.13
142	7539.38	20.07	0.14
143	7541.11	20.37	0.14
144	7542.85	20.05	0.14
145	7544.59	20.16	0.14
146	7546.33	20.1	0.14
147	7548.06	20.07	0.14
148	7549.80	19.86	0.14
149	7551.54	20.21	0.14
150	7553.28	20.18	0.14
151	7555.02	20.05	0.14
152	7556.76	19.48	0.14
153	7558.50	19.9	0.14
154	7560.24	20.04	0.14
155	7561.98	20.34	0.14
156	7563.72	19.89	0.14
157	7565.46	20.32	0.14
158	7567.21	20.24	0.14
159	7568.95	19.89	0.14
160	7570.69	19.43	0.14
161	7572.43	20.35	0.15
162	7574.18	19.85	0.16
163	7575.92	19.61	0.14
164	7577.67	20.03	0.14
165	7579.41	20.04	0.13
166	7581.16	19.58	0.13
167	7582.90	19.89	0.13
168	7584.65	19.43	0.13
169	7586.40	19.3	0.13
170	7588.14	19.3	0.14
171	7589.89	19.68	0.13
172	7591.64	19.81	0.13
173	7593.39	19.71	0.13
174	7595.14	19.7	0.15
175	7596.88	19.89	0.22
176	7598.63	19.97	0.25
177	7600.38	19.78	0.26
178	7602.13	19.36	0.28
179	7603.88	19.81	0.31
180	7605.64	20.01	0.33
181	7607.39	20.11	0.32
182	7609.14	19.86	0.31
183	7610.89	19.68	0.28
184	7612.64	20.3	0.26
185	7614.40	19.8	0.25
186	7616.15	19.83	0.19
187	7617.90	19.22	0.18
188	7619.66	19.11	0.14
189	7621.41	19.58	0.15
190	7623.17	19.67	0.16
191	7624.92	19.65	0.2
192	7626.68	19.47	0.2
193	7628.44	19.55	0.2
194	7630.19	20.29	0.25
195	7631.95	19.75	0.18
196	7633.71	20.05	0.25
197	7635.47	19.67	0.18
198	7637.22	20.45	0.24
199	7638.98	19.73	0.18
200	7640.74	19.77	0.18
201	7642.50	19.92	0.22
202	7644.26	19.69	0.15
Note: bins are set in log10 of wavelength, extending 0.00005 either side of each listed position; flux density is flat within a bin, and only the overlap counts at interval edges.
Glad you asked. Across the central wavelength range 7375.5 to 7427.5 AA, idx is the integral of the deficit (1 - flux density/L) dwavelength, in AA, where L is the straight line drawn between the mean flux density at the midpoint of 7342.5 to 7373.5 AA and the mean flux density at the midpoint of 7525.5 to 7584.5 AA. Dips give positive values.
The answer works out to 0.7 AA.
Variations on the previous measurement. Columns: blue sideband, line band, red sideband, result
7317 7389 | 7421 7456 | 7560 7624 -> 0.0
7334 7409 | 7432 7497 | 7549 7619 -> -0.3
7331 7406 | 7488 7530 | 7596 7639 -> 0.2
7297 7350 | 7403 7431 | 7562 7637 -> 0.5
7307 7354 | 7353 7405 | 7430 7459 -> 0.4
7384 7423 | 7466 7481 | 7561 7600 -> -0.3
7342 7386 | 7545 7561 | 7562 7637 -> 0.0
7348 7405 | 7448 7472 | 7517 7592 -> -0.2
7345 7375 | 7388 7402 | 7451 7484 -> 0.2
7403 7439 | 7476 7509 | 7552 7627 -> -0.3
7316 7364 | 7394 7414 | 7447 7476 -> 0.3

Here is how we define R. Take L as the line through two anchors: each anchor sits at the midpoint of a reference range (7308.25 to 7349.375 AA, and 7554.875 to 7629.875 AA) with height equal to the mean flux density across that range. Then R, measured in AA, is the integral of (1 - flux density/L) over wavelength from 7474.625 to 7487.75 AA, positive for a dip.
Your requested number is -0.14 AA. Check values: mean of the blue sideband 20.9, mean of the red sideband 19.8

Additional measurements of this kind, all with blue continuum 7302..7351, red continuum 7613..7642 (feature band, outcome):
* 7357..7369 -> 0.0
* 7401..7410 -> 0.1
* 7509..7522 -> 0.1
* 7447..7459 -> -0.1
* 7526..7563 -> 0.0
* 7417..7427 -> 0.2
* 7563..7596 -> 0.2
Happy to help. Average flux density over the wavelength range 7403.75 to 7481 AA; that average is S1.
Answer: 20.4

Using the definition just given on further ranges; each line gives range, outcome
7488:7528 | 20.1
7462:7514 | 20.2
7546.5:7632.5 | 19.8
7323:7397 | 20.7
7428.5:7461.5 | 20.5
